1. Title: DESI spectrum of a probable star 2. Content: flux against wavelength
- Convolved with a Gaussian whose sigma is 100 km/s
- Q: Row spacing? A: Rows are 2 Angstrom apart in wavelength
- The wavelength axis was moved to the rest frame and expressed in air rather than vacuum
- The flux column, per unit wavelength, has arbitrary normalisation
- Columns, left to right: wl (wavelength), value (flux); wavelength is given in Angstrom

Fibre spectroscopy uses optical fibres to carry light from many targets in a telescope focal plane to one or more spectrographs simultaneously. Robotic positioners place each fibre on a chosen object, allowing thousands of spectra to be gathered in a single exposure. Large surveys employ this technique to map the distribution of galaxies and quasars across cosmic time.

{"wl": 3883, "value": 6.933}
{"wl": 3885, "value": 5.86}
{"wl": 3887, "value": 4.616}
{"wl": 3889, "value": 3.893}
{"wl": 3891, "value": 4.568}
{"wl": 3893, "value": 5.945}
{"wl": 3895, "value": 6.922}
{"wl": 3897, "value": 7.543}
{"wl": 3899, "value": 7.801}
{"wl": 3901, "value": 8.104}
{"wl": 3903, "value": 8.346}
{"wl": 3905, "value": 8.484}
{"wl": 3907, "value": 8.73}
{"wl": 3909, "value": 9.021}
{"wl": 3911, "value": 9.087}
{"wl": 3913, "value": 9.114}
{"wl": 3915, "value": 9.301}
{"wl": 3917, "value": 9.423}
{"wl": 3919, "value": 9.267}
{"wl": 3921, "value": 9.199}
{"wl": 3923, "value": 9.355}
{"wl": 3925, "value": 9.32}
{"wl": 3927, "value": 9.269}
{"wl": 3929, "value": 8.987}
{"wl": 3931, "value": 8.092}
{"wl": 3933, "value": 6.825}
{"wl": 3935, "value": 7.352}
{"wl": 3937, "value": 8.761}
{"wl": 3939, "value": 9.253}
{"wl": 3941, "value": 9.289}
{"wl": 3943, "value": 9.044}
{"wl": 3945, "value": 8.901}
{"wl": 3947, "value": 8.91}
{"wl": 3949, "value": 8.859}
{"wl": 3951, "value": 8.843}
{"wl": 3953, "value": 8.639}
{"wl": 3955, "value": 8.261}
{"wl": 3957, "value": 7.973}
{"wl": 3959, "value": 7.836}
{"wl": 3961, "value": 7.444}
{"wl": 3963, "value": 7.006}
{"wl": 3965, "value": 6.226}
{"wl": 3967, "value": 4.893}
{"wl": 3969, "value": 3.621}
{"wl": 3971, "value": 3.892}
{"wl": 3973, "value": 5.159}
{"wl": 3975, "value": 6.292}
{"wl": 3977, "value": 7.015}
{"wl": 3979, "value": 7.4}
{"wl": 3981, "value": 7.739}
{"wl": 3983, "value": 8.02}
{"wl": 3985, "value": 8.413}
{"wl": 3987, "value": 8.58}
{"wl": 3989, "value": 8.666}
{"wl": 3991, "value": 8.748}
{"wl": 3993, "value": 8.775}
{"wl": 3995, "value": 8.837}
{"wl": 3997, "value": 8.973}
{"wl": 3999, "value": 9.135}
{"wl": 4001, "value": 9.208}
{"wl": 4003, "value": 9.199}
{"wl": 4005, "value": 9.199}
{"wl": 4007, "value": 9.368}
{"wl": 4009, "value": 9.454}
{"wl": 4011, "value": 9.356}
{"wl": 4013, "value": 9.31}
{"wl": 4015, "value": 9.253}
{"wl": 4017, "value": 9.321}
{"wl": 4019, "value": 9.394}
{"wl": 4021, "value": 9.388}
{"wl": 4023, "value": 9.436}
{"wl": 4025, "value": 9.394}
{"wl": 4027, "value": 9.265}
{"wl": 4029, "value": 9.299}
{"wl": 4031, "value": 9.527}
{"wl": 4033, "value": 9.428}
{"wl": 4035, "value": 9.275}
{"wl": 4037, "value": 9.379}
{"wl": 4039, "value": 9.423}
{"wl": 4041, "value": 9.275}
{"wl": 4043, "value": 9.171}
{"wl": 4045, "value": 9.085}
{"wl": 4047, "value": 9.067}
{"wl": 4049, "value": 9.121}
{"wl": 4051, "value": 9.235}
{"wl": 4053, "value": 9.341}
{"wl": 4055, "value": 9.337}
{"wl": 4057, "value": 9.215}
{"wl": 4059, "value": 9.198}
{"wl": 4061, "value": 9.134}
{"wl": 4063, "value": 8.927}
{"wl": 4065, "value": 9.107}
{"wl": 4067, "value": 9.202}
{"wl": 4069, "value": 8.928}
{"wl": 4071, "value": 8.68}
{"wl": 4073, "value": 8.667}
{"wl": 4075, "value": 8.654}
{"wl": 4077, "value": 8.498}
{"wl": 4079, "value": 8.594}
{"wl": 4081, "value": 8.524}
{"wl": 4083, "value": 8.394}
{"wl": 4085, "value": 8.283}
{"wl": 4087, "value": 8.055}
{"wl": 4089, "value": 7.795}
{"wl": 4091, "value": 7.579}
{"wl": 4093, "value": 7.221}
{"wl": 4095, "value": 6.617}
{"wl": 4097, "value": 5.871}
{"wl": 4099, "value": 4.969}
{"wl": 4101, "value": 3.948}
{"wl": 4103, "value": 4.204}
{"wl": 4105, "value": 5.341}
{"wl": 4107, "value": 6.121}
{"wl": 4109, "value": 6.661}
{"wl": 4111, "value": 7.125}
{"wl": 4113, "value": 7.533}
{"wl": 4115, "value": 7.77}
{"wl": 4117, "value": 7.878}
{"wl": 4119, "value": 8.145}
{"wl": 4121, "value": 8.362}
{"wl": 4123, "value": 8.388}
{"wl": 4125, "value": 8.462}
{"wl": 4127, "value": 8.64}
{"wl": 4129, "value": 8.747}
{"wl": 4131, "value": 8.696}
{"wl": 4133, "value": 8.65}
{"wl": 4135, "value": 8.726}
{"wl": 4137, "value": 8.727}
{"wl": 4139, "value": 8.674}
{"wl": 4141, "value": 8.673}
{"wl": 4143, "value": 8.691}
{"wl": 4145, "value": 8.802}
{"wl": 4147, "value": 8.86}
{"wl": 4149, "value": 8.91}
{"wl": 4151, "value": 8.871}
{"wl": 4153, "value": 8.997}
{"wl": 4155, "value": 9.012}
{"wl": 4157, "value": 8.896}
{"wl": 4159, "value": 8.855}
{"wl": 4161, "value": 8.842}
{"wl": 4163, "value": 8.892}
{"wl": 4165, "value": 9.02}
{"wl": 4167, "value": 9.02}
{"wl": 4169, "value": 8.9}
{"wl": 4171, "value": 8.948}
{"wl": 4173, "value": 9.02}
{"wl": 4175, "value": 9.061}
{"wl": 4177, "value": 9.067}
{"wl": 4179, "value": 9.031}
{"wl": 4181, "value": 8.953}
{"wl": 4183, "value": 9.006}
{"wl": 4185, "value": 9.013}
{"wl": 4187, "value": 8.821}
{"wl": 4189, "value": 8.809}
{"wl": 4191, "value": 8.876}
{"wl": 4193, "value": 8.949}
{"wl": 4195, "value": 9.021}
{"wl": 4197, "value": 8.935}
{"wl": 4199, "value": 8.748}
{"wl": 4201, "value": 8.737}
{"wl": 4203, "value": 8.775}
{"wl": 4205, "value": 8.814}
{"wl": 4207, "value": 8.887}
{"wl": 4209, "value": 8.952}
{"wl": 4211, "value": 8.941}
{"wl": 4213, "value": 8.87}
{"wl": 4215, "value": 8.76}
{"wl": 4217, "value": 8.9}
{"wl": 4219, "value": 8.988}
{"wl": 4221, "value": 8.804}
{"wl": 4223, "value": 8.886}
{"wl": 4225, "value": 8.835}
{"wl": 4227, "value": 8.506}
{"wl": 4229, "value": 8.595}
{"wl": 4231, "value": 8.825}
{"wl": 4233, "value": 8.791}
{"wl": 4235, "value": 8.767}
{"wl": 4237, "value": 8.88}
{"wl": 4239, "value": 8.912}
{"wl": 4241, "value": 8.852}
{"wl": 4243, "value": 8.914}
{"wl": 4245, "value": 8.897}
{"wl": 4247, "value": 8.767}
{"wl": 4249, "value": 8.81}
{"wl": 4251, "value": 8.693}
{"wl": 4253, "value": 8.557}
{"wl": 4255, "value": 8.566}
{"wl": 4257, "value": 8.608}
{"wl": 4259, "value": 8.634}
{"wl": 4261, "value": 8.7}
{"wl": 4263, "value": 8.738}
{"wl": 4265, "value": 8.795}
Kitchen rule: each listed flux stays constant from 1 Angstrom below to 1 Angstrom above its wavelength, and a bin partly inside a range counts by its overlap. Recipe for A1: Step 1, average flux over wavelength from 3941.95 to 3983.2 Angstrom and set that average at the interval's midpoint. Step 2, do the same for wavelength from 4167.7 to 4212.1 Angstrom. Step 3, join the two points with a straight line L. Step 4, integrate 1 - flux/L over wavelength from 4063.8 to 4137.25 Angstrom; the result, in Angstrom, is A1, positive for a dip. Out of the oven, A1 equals 4.74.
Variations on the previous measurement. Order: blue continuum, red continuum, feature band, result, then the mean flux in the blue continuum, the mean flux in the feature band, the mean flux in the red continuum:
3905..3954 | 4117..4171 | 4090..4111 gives 6.8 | 8.86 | 5.91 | 8.74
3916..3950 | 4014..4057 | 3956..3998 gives 8.5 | 8.83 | 7.21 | 9.3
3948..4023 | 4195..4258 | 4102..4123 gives 3.7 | 8.06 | 6.98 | 8.8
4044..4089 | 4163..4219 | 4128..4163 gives 0.4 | 8.85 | 8.8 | 8.92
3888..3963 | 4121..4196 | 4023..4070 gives -3.7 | 8.25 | 9.24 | 8.85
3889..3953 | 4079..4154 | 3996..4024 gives -4.1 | 8.38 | 9.29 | 7.74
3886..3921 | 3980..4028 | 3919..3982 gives 4.0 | 7.7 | 7.76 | 9.02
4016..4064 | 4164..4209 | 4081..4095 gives 2.0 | 9.28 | 7.84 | 8.93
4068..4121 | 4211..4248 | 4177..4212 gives -1.9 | 7.33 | 8.9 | 8.82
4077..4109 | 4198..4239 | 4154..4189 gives -3.9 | 6.82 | 8.96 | 8.82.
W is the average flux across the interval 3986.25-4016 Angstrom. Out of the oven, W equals 9.07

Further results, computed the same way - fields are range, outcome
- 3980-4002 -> 8.64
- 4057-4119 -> 7.62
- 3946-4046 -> 8.37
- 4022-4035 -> 9.38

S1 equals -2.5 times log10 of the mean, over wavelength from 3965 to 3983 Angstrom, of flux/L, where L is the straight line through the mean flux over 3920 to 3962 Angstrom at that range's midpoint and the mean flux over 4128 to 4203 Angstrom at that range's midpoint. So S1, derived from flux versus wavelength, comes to 0.41 mag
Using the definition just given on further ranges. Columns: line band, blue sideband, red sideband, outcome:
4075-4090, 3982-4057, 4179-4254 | 0.09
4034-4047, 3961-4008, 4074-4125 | -0.24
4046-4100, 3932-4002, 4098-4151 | -0.09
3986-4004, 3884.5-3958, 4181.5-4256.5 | -0.07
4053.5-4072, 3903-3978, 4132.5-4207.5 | -0.07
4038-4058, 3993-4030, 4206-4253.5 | -0.01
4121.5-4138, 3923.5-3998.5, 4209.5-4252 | -0.02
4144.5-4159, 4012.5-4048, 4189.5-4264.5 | 0.01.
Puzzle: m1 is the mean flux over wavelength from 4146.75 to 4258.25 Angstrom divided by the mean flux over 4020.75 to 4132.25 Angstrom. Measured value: 1.07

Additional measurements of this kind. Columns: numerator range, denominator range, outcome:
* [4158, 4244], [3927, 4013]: 1.10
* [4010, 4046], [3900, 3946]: 1.06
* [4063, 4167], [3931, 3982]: 1.08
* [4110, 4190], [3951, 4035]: 1.06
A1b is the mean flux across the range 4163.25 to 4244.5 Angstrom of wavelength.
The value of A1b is 8.88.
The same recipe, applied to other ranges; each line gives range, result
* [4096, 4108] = 5.08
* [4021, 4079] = 9.15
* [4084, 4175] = 7.98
